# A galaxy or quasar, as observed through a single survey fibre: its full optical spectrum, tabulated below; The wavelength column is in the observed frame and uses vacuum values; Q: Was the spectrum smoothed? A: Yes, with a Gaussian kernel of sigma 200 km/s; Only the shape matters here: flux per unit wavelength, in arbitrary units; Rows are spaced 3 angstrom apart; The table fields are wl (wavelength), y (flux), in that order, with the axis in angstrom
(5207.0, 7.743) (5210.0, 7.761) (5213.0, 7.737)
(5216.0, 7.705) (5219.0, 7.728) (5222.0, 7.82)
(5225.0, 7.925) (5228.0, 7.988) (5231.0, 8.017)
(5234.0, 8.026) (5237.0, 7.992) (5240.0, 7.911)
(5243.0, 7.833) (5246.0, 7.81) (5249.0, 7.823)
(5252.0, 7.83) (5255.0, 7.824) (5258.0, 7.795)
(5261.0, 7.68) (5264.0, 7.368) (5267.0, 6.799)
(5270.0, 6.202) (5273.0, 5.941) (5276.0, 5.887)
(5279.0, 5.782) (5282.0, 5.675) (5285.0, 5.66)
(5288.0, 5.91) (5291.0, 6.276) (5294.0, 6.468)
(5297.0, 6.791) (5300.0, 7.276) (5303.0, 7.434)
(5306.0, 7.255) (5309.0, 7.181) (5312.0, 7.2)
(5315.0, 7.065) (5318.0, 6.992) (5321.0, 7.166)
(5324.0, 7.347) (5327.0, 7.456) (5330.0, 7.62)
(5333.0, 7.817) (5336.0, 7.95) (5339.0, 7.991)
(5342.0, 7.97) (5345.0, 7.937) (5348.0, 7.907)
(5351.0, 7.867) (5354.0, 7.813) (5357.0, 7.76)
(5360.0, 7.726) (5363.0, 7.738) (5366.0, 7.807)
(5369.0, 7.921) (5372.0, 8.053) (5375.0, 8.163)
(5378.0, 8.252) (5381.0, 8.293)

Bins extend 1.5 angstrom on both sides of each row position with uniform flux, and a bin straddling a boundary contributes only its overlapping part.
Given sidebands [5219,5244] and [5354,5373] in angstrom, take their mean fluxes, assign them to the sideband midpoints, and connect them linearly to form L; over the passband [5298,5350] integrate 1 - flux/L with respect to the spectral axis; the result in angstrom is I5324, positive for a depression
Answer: 2.4 angstrom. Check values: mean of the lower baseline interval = 7.93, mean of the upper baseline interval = 7.83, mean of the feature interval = 7.5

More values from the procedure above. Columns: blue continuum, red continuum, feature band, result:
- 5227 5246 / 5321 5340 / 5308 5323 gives 1.1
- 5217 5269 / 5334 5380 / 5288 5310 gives 2.7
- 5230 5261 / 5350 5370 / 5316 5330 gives 1.0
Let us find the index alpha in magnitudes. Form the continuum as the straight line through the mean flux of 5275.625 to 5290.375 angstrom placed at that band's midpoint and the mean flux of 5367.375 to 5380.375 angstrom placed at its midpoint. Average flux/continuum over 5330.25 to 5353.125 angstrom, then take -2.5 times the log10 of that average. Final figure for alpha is -0.09 mag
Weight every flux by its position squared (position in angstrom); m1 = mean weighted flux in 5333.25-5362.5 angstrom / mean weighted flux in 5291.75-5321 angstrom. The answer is 1.1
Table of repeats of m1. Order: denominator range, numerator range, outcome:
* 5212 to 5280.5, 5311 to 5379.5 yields 1.08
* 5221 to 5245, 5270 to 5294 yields 0.76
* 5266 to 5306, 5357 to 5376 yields 1.28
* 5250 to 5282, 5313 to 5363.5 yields 1.15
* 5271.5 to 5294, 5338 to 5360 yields 1.37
